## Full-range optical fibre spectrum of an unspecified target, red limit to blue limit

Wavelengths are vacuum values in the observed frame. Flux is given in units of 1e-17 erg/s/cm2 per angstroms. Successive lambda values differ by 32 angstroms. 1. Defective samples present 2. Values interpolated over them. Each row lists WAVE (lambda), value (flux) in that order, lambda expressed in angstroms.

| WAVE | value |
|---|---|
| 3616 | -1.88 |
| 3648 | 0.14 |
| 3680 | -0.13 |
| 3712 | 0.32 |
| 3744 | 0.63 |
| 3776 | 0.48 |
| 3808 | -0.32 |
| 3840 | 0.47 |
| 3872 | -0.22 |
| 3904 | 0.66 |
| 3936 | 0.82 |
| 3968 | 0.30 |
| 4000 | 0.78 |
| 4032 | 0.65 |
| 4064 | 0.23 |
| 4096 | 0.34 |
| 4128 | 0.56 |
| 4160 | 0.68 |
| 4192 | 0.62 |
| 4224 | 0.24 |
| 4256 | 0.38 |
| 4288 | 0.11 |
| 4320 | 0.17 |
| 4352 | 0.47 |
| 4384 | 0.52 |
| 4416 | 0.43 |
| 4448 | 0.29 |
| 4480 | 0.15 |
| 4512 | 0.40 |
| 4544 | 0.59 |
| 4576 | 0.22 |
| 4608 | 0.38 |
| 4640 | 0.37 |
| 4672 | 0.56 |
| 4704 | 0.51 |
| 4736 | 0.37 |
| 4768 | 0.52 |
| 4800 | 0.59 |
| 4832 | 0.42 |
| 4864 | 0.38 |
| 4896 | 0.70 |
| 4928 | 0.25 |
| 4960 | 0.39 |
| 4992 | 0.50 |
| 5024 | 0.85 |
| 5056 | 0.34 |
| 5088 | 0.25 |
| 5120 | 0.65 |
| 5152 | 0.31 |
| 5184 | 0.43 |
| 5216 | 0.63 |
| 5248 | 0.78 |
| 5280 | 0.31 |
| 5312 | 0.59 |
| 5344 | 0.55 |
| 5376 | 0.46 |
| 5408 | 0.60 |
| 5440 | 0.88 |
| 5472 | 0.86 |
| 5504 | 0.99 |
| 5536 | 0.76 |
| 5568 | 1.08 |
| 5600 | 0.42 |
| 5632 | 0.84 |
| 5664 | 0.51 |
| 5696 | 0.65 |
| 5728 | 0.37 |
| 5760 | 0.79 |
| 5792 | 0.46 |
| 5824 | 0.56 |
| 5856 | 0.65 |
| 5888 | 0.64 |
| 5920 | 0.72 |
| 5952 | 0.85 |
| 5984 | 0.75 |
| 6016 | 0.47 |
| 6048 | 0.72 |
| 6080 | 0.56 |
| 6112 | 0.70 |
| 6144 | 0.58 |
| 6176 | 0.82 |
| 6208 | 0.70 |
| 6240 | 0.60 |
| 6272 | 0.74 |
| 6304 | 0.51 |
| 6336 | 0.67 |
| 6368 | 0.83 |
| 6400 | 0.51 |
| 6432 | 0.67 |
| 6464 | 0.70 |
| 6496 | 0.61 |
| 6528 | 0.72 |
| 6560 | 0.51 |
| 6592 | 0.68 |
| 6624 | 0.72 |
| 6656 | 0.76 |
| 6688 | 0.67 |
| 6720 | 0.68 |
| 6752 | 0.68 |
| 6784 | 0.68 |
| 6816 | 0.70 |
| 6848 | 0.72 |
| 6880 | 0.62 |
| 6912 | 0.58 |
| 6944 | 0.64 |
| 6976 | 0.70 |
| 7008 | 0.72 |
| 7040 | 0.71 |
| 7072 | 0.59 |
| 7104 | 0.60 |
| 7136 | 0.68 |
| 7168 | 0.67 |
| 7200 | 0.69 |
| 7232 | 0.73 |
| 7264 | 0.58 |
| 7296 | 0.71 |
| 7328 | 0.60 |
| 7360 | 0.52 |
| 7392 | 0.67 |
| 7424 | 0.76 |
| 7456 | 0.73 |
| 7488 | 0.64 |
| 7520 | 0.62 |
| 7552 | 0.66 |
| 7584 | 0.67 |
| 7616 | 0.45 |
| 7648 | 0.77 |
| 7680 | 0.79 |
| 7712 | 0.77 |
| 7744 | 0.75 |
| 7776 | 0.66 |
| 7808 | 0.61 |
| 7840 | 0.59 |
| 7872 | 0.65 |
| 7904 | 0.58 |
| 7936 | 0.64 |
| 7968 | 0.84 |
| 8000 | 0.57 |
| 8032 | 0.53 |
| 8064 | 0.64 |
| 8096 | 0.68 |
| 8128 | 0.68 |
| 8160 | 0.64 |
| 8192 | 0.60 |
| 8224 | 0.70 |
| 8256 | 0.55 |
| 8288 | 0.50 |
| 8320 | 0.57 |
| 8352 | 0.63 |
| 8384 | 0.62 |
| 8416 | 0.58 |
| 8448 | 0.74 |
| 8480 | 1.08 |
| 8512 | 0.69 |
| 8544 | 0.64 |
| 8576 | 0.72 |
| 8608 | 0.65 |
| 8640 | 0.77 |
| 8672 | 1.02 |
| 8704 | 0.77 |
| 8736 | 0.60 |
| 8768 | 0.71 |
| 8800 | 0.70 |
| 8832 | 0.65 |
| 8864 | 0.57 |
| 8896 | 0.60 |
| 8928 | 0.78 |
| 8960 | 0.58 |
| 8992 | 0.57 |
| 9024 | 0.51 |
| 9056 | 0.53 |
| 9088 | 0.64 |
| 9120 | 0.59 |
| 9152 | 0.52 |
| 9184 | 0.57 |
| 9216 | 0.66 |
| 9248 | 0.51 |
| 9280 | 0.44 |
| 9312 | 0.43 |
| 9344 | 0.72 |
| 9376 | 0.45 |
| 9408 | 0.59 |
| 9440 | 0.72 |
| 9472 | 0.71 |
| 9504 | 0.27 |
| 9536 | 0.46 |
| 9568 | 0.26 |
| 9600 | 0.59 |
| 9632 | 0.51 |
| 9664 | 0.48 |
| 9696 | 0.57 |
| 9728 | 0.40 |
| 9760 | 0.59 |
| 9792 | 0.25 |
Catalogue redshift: 0.292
